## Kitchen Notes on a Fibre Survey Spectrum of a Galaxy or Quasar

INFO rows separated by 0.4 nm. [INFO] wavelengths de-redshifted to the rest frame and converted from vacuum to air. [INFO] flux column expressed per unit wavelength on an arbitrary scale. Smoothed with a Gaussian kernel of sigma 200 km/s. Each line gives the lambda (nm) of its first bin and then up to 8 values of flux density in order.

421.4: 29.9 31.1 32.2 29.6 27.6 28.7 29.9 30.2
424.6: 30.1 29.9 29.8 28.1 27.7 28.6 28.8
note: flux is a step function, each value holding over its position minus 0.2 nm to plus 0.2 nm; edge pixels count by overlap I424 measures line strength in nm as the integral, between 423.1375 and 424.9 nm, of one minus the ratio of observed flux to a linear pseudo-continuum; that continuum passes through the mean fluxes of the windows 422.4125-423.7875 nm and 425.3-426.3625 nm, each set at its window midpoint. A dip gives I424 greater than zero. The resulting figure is -0.06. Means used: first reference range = 28.8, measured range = 29.7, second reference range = 28.4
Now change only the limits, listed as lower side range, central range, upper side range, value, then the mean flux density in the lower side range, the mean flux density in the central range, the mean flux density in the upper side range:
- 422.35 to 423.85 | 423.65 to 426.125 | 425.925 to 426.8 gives -0.09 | 29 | 29.6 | 28.1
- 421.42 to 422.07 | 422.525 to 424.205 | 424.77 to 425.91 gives 0.06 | 30.9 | 29.1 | 29.4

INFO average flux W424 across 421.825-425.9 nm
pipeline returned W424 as 29.7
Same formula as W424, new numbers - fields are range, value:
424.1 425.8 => 29.8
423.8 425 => 30.1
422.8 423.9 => 28.6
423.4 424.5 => 29.8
